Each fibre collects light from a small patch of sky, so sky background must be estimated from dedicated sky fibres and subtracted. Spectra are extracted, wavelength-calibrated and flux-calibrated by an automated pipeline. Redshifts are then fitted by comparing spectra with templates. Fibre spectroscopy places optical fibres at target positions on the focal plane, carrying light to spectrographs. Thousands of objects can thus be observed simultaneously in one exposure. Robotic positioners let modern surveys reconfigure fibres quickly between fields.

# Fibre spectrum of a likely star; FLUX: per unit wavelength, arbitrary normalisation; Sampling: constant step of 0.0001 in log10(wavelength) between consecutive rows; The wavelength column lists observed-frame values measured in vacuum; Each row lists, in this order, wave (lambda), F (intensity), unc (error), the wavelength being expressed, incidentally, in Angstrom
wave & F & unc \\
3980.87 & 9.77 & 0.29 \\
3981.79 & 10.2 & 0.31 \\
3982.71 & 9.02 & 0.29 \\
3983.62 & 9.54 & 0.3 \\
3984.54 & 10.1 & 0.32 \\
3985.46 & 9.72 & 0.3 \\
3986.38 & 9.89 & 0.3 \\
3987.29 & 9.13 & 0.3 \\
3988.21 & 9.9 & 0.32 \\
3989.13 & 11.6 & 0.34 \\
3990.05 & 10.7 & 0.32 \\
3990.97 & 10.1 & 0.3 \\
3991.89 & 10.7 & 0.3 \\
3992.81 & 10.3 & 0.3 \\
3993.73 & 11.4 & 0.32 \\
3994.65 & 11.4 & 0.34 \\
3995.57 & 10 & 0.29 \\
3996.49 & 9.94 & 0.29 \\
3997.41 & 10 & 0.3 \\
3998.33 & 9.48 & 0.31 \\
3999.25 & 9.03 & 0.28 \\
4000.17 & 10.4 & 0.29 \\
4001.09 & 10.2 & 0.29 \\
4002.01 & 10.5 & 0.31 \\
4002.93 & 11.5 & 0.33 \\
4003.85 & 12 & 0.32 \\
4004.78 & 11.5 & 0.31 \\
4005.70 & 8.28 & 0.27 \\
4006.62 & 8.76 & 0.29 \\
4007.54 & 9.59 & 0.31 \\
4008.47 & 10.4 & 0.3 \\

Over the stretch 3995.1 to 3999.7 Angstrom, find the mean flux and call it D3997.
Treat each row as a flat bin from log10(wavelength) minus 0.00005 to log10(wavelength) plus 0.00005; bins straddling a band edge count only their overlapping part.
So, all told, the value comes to 9.7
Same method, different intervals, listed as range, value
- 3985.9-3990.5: 10.2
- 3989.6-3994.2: 10.6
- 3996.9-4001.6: 9.84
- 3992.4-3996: 10.8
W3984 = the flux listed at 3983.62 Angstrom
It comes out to 9.54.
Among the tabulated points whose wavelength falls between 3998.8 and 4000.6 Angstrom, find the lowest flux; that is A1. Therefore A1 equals 9.03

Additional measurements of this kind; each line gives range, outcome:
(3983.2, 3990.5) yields 9.13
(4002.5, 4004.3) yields 11.5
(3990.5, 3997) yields 9.94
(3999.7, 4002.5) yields 10.2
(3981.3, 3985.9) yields 9.02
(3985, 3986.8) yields 9.72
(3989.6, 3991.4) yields 10.1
